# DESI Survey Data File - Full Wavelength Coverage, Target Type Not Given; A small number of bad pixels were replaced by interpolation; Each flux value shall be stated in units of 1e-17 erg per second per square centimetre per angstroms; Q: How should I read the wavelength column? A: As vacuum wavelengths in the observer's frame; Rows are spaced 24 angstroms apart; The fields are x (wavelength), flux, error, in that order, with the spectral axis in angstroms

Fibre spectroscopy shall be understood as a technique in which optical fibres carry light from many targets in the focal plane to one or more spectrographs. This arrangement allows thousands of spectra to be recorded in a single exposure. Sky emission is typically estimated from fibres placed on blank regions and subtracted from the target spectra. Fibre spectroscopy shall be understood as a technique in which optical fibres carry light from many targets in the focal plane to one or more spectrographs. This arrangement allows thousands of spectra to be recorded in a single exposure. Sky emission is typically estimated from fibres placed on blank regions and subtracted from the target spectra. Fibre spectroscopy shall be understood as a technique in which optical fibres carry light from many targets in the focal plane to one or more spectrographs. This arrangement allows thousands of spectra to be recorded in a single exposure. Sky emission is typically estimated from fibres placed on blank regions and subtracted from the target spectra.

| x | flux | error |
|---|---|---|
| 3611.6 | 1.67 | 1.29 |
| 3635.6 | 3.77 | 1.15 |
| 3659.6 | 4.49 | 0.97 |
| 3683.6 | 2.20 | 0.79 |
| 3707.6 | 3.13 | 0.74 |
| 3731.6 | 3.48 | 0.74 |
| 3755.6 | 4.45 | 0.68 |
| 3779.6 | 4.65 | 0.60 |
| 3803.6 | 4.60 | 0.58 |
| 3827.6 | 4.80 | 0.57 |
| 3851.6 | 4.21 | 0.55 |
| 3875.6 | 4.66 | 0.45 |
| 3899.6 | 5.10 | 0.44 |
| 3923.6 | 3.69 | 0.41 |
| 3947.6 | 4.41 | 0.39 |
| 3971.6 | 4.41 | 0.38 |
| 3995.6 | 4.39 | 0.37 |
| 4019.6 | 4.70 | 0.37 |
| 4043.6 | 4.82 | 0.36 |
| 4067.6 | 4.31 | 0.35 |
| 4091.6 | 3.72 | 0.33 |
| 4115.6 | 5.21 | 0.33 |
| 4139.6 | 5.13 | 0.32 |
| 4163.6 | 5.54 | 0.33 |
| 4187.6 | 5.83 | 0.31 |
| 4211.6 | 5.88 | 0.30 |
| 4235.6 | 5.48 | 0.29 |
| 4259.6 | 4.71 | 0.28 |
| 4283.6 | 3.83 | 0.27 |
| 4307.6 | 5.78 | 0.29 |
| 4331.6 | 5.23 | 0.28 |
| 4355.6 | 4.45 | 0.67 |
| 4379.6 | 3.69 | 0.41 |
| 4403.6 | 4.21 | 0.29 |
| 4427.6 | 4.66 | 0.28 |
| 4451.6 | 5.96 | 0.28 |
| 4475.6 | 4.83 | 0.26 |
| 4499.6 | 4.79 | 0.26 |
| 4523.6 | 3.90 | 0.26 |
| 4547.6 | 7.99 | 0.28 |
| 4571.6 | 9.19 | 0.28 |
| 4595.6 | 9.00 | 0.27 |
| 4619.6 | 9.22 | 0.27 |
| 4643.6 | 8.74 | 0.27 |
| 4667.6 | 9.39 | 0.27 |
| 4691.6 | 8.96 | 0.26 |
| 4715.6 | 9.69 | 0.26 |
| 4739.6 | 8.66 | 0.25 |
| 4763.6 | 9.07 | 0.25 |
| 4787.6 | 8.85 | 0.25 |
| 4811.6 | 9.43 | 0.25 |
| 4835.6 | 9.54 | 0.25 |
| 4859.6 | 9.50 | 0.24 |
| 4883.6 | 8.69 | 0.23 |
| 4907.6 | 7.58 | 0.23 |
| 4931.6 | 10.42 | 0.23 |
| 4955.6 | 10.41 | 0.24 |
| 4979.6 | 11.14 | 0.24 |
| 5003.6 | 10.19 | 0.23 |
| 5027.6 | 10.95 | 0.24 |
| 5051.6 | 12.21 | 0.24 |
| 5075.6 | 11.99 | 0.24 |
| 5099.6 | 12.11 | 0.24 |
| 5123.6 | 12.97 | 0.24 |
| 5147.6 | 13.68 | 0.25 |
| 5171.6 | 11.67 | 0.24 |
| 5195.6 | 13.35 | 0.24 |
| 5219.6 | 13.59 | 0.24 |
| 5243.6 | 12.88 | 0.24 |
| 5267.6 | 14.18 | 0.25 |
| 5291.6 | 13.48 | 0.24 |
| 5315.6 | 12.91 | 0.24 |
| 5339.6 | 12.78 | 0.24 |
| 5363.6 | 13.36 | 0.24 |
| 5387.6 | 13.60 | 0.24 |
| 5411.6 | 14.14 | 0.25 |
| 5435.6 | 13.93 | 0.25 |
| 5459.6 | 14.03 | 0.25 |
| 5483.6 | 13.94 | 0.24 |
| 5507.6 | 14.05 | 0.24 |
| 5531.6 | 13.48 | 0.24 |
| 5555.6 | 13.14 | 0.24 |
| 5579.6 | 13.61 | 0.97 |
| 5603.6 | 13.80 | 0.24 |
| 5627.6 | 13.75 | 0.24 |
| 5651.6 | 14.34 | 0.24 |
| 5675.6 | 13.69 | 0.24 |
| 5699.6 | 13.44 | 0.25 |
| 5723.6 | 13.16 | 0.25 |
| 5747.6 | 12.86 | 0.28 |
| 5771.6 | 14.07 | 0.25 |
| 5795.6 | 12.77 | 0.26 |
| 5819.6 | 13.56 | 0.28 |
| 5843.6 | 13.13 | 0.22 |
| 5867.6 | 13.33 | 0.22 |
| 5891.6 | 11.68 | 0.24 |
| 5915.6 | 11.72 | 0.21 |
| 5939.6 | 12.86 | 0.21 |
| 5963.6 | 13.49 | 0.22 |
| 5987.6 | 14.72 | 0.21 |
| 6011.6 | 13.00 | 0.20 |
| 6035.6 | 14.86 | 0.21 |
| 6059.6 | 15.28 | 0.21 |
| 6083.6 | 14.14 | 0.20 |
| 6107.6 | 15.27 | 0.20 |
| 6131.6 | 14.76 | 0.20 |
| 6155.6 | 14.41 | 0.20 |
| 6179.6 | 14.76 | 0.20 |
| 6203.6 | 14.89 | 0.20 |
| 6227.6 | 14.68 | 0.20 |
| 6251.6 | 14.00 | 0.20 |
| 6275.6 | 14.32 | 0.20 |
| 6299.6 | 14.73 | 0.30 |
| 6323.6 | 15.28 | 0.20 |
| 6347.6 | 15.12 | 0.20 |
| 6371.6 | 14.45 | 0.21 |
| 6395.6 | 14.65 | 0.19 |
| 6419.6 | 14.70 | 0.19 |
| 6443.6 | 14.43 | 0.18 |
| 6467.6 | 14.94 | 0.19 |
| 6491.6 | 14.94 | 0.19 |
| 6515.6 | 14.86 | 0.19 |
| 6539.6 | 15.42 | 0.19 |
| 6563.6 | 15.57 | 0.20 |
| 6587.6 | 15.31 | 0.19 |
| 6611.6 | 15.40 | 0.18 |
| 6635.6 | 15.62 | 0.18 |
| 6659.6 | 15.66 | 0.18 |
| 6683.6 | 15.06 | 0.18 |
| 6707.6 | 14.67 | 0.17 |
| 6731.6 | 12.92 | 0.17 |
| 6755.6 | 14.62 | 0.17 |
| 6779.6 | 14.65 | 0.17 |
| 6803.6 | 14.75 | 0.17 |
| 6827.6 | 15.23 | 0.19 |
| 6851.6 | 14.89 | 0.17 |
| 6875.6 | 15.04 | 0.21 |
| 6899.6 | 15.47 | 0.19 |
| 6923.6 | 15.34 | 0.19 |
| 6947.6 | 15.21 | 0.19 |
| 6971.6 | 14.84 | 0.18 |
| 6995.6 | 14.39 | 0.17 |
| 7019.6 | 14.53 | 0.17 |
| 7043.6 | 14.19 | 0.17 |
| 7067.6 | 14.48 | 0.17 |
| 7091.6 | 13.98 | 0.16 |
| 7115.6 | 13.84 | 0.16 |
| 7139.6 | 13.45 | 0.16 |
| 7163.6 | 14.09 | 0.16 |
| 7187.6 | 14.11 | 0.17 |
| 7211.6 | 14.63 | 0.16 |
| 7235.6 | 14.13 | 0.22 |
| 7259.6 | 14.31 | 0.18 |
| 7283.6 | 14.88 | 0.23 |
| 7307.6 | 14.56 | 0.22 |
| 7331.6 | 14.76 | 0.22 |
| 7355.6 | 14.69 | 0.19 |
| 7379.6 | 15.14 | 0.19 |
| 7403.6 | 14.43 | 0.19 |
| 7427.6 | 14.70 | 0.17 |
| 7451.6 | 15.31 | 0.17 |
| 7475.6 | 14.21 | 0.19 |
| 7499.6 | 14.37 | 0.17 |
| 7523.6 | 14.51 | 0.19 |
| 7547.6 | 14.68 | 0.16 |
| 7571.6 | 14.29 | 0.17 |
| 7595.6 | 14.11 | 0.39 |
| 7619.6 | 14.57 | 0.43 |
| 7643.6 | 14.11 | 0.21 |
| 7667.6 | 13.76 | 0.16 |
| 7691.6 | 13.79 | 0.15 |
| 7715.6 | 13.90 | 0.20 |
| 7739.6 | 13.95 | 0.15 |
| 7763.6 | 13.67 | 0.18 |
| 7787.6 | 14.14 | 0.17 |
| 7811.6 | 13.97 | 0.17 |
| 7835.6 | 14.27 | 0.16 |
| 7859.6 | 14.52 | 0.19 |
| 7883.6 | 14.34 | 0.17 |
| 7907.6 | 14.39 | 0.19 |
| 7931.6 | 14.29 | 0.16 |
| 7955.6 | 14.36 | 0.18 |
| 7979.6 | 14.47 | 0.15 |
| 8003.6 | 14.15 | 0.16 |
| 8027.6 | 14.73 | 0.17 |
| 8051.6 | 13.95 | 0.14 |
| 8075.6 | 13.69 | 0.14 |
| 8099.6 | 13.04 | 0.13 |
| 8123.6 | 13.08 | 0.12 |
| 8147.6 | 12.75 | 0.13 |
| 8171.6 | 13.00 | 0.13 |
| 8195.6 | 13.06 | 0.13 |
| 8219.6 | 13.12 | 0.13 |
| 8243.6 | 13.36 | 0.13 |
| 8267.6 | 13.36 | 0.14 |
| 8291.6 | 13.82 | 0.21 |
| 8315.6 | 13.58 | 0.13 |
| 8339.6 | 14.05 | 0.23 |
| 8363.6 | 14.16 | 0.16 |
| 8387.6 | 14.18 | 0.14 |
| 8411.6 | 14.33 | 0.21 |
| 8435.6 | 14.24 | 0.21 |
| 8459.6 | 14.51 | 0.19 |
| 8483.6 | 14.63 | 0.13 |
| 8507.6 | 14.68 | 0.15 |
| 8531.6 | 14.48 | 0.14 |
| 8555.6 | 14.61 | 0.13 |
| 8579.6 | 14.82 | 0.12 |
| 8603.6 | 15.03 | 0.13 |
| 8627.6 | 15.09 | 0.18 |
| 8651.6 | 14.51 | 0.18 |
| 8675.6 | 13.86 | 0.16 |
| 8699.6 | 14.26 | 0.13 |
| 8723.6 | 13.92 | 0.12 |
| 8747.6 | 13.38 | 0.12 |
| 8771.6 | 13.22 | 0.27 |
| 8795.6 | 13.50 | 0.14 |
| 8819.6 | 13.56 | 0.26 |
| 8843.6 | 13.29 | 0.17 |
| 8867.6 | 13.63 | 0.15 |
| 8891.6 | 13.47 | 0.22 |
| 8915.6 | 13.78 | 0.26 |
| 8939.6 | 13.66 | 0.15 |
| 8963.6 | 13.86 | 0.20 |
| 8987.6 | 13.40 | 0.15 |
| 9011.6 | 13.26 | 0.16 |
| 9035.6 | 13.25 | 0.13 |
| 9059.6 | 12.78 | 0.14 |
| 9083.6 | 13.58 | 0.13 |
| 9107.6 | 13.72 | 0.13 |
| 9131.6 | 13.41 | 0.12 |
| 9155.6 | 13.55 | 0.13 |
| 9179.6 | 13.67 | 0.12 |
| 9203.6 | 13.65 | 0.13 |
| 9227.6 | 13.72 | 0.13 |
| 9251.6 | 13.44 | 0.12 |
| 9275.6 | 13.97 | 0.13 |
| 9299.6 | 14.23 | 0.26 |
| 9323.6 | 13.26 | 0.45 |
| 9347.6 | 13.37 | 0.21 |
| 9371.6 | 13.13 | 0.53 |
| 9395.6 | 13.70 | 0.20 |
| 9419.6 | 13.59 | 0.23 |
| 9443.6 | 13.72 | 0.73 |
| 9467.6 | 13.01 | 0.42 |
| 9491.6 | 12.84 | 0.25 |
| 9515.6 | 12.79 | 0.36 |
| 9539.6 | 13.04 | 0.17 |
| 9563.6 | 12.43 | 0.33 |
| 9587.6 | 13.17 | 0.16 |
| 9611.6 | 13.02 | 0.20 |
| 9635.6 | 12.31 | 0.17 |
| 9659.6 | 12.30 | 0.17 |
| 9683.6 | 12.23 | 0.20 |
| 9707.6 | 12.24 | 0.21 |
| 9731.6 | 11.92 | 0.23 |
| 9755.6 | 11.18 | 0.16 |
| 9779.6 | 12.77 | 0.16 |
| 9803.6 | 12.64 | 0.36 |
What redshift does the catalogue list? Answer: 0.14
